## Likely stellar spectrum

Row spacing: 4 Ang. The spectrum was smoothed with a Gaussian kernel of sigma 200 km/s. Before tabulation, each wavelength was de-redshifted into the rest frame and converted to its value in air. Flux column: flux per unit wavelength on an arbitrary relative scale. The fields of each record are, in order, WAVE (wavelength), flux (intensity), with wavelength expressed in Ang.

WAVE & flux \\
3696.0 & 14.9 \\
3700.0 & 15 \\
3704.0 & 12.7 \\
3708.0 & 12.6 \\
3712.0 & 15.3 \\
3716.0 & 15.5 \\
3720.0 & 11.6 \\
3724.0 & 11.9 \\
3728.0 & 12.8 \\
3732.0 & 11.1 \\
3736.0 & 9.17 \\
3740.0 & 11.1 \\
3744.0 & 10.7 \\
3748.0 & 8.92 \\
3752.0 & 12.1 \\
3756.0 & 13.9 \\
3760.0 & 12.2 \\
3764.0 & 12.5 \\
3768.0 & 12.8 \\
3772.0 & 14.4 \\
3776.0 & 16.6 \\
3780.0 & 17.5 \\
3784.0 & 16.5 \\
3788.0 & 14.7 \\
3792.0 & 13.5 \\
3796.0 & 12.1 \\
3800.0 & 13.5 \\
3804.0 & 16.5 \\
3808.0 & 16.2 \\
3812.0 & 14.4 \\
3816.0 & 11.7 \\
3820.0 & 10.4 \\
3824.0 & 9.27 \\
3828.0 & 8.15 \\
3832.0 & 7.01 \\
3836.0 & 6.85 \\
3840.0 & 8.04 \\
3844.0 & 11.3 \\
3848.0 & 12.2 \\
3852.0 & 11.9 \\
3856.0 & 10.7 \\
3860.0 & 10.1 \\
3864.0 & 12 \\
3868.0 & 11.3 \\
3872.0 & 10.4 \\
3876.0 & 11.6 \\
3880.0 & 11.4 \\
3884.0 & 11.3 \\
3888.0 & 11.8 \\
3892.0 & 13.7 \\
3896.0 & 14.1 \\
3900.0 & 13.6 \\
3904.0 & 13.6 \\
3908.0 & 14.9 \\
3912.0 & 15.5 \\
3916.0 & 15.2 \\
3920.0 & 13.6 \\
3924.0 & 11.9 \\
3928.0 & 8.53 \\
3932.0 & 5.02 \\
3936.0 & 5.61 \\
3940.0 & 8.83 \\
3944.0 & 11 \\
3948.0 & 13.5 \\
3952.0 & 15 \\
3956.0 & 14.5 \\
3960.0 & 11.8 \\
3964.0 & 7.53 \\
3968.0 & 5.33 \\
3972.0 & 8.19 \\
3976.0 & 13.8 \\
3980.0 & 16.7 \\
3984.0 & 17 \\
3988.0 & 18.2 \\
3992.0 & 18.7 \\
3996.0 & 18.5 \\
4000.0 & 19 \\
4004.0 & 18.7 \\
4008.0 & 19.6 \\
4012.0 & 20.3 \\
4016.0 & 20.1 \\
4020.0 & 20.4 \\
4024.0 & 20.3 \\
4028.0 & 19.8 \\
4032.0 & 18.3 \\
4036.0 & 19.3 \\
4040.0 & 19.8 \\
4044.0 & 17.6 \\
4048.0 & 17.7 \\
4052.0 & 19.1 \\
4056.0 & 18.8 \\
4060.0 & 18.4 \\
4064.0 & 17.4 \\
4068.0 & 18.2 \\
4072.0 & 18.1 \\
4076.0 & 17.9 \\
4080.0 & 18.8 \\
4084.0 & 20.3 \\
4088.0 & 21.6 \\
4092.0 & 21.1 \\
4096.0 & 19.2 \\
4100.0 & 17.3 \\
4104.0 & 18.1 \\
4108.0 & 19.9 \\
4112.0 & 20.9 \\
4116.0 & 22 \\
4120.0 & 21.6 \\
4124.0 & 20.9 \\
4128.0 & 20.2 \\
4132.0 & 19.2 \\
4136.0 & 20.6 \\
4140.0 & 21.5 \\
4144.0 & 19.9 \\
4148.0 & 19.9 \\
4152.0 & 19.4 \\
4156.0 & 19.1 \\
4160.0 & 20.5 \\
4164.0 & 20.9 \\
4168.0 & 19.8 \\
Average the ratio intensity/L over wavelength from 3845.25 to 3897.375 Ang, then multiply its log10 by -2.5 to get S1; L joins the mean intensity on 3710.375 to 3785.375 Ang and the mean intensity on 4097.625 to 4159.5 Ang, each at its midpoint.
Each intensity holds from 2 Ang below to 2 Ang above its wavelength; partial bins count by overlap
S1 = 0.29 mag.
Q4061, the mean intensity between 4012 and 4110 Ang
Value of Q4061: 19.1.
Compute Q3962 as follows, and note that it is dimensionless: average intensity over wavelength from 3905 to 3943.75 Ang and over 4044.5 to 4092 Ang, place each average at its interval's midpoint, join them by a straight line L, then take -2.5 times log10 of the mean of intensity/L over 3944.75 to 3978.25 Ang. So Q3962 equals 0.16 mag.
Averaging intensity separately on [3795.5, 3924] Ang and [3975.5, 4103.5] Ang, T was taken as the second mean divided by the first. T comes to 1.57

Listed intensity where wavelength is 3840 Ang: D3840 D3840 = 8.04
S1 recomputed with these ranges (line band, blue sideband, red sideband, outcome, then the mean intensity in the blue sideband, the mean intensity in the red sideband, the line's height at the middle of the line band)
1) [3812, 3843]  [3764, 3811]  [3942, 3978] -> 0.45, 14.8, 11.2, 14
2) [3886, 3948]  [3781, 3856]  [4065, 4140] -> 0.22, 11.9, 19.8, 14.7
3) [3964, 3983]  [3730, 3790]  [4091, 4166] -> 0.49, 12.9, 20.1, 17.1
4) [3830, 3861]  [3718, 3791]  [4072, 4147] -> 0.44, 12.8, 20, 14.7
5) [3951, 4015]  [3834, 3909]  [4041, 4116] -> 0.03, 11.6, 19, 15.6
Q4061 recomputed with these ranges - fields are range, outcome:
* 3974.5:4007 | 17.7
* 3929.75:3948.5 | 8.41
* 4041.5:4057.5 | 18.3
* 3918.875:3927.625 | 11.9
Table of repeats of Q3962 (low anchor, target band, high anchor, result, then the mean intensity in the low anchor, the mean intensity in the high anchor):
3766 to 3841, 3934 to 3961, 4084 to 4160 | 0.37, 12.7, 20.1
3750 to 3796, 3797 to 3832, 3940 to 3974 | 0.10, 14.2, 10.7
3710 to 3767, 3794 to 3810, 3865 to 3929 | -0.18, 12.1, 12.7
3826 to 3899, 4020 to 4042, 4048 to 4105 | -0.15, 10.8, 18.9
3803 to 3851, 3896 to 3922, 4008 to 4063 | -0.02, 10.9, 19.2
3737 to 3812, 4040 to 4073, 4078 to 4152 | 0.04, 13.6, 20.1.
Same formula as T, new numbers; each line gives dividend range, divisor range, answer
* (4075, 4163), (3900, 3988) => 1.68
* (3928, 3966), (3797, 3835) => 0.87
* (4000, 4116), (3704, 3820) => 1.45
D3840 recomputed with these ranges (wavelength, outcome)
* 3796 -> 12.1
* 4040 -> 19.8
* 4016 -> 20.1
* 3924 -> 11.9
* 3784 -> 16.5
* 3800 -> 13.5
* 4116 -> 22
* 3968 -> 5.33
